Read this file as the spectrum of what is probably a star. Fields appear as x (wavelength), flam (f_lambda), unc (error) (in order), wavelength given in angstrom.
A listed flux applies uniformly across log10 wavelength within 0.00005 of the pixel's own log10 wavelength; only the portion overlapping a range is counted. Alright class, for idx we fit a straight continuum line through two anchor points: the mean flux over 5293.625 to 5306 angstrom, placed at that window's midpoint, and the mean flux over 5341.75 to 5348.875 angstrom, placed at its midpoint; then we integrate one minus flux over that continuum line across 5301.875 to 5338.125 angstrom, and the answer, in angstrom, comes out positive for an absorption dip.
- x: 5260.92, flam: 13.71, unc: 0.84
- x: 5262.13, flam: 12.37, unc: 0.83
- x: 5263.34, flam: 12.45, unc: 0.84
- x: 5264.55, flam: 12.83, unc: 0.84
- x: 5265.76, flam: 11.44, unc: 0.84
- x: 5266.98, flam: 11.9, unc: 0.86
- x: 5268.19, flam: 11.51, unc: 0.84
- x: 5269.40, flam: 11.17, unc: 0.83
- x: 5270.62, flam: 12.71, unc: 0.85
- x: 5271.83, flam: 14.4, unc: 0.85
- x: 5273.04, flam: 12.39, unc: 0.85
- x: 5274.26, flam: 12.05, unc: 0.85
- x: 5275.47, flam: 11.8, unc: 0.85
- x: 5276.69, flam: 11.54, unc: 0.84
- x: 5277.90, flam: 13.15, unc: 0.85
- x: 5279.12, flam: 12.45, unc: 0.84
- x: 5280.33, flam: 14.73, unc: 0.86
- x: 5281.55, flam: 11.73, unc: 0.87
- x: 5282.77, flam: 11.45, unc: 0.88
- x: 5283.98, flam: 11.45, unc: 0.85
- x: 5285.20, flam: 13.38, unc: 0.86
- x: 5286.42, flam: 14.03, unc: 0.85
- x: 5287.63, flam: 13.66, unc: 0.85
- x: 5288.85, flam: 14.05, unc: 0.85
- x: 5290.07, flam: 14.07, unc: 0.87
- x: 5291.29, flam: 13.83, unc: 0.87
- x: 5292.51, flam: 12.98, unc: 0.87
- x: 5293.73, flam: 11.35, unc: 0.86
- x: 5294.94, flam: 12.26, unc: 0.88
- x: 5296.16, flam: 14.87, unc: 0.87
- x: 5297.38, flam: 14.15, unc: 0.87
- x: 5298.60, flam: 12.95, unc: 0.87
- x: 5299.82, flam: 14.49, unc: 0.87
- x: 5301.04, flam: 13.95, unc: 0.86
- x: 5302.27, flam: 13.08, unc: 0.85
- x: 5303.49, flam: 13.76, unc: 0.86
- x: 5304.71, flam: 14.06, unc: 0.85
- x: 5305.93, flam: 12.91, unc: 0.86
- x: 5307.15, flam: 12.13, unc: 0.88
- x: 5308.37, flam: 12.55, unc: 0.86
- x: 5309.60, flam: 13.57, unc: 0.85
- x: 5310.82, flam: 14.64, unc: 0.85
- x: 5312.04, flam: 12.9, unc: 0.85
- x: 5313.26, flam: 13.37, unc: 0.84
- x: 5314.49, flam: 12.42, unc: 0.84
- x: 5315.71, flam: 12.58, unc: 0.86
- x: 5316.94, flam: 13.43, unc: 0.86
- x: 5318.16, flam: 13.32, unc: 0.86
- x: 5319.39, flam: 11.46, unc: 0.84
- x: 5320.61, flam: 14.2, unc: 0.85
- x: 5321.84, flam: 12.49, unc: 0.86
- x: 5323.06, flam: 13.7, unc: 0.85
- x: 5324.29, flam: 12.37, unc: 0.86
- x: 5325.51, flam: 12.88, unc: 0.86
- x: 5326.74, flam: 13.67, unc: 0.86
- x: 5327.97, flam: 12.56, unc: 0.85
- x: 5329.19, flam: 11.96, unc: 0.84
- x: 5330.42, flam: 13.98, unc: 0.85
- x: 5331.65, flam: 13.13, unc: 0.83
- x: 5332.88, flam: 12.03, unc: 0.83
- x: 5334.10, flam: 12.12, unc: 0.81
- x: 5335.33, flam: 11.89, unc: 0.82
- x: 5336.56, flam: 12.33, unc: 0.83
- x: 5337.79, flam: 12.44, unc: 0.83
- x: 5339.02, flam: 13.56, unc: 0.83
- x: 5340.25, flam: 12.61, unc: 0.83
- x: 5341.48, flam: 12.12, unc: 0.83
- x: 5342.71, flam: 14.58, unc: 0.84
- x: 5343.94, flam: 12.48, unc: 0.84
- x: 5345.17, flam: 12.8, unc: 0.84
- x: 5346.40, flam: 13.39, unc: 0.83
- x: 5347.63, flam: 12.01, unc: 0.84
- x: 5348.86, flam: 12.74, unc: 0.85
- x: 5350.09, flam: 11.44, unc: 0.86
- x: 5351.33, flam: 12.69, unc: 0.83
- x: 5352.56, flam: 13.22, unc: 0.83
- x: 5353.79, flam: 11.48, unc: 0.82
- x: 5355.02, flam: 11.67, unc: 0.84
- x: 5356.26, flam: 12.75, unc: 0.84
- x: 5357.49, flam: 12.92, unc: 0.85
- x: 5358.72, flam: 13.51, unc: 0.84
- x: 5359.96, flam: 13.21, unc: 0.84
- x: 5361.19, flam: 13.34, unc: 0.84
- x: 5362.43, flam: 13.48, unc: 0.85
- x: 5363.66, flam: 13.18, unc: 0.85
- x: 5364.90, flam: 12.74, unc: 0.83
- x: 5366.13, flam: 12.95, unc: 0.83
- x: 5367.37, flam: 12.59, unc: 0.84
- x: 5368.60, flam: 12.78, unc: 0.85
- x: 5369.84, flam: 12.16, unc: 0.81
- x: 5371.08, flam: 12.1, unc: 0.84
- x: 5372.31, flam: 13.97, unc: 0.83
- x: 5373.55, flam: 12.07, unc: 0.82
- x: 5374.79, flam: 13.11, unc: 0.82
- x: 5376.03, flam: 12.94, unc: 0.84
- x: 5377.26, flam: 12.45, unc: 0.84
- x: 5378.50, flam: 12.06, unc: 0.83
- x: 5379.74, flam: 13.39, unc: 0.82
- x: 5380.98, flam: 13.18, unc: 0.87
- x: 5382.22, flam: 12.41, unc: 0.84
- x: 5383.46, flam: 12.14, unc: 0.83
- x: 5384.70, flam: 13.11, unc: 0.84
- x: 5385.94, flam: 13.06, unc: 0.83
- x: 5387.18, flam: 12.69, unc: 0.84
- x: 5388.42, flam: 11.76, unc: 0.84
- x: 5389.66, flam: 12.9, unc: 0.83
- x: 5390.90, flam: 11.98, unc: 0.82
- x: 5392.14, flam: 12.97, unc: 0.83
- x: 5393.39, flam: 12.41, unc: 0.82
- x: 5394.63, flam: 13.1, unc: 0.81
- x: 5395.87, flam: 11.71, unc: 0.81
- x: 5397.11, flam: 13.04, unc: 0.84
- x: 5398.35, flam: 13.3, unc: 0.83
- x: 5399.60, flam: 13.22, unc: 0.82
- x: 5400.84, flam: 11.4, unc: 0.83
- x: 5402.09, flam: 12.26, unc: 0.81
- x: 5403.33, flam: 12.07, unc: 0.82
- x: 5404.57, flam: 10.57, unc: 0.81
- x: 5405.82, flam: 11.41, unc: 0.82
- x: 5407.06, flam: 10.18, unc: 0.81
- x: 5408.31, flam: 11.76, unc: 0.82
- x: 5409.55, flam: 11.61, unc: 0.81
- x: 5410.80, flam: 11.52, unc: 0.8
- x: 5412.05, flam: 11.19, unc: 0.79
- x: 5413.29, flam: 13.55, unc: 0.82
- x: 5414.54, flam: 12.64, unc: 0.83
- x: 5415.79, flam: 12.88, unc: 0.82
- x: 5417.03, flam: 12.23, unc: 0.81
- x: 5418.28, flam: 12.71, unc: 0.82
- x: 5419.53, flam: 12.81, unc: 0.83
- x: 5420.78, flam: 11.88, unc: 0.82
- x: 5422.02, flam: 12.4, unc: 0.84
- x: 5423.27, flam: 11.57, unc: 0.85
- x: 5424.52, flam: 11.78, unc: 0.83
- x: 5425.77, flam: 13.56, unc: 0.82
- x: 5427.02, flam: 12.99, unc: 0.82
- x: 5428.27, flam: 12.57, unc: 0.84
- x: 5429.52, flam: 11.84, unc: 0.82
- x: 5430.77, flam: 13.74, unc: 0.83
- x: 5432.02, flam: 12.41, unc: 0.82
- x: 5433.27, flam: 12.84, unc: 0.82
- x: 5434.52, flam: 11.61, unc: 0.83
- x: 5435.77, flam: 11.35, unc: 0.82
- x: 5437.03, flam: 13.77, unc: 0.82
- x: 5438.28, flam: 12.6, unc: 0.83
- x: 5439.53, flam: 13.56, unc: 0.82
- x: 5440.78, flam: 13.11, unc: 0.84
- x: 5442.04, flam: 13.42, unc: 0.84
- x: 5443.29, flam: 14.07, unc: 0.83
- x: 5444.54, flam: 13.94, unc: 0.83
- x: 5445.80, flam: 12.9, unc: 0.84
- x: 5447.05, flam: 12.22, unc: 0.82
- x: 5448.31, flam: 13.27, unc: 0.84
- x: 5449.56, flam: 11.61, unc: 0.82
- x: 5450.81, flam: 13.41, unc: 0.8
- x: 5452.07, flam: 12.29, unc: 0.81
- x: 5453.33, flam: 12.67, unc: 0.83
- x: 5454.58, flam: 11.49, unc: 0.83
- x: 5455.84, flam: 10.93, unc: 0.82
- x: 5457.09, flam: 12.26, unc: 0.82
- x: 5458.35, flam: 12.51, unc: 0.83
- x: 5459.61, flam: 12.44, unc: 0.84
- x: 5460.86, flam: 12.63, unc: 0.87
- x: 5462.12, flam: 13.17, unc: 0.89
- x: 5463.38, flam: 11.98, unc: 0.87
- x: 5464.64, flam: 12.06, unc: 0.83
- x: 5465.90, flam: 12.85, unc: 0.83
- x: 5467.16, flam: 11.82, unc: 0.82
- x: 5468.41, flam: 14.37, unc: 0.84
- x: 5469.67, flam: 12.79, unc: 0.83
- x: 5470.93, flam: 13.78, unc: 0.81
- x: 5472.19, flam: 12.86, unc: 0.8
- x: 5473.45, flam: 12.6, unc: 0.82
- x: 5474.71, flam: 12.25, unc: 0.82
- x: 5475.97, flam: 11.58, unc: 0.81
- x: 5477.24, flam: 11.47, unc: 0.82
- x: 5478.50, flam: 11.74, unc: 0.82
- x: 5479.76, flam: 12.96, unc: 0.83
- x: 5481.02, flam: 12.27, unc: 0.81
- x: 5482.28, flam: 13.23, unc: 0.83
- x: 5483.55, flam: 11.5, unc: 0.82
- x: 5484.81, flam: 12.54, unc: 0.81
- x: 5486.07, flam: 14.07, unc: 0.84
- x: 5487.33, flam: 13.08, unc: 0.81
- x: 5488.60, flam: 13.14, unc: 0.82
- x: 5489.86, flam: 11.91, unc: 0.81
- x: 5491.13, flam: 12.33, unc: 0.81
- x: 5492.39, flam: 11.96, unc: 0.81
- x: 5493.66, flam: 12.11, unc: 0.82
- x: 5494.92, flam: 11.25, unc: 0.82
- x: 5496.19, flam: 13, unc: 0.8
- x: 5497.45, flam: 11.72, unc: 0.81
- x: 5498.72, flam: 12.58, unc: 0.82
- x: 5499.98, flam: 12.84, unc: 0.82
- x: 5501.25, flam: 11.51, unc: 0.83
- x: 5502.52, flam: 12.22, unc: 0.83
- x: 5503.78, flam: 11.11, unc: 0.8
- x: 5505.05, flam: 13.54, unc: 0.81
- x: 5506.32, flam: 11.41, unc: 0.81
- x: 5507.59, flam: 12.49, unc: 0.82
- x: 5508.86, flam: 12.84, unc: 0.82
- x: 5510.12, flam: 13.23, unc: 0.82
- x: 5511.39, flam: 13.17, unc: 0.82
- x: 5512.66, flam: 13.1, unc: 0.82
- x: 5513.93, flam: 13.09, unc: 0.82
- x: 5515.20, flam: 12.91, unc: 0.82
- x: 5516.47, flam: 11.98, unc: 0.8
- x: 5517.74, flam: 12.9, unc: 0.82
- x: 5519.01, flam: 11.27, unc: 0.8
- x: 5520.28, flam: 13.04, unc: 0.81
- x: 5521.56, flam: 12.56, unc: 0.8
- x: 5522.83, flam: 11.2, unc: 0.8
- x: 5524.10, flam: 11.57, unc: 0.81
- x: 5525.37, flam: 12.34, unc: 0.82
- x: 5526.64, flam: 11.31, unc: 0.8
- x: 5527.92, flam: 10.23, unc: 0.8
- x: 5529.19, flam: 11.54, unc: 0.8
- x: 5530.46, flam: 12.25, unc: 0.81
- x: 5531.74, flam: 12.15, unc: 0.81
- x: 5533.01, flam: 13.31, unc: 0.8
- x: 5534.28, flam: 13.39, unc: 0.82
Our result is 1.01 angstrom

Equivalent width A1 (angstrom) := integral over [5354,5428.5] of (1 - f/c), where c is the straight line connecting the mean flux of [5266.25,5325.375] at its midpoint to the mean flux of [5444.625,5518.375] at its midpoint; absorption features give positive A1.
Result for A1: 1.4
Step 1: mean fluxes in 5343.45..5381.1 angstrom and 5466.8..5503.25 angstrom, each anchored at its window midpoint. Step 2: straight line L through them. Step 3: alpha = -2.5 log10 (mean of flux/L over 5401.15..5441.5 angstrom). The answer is 0.03 mag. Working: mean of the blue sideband 12.7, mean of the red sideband 12.5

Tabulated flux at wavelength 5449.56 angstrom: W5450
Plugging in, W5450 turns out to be 11.61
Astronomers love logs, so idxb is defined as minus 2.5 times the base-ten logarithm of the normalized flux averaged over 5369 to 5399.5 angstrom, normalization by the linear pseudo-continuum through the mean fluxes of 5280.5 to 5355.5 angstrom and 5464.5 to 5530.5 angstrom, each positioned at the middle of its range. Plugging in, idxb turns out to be 0.01 mag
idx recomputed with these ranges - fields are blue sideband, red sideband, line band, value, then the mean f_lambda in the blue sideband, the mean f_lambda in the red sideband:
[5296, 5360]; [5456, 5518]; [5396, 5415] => 1.1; 13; 12.5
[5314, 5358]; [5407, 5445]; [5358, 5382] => -0.5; 12.7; 12.5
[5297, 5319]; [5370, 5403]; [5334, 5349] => 0.4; 13.3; 12.6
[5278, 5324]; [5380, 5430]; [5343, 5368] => 0.0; 13.2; 12.3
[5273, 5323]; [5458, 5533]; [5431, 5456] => -0.3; 13.1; 12.4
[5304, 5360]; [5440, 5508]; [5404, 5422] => 1.0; 12.8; 12.5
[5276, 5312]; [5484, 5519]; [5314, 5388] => 1.4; 13.2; 12.5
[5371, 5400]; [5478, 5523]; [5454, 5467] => 0.3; 12.7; 12.5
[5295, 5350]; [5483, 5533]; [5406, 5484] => 0.4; 13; 12.3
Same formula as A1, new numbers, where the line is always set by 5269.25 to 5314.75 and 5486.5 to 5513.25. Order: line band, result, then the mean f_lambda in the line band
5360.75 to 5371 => 0.00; 12.8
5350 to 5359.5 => 0.26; 12.5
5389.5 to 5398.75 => 0.08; 12.7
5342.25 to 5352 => 0.13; 12.7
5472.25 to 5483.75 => 0.23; 12.2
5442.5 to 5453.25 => -0.32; 13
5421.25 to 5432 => 0.10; 12.5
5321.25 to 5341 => 0.36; 12.7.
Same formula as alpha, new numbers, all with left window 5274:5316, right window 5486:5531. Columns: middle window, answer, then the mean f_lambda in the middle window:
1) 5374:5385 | 0.00 mag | 12.7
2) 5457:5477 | -0.01 mag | 12.6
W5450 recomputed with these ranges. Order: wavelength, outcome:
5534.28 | 13.39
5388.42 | 11.76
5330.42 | 13.98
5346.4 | 13.39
